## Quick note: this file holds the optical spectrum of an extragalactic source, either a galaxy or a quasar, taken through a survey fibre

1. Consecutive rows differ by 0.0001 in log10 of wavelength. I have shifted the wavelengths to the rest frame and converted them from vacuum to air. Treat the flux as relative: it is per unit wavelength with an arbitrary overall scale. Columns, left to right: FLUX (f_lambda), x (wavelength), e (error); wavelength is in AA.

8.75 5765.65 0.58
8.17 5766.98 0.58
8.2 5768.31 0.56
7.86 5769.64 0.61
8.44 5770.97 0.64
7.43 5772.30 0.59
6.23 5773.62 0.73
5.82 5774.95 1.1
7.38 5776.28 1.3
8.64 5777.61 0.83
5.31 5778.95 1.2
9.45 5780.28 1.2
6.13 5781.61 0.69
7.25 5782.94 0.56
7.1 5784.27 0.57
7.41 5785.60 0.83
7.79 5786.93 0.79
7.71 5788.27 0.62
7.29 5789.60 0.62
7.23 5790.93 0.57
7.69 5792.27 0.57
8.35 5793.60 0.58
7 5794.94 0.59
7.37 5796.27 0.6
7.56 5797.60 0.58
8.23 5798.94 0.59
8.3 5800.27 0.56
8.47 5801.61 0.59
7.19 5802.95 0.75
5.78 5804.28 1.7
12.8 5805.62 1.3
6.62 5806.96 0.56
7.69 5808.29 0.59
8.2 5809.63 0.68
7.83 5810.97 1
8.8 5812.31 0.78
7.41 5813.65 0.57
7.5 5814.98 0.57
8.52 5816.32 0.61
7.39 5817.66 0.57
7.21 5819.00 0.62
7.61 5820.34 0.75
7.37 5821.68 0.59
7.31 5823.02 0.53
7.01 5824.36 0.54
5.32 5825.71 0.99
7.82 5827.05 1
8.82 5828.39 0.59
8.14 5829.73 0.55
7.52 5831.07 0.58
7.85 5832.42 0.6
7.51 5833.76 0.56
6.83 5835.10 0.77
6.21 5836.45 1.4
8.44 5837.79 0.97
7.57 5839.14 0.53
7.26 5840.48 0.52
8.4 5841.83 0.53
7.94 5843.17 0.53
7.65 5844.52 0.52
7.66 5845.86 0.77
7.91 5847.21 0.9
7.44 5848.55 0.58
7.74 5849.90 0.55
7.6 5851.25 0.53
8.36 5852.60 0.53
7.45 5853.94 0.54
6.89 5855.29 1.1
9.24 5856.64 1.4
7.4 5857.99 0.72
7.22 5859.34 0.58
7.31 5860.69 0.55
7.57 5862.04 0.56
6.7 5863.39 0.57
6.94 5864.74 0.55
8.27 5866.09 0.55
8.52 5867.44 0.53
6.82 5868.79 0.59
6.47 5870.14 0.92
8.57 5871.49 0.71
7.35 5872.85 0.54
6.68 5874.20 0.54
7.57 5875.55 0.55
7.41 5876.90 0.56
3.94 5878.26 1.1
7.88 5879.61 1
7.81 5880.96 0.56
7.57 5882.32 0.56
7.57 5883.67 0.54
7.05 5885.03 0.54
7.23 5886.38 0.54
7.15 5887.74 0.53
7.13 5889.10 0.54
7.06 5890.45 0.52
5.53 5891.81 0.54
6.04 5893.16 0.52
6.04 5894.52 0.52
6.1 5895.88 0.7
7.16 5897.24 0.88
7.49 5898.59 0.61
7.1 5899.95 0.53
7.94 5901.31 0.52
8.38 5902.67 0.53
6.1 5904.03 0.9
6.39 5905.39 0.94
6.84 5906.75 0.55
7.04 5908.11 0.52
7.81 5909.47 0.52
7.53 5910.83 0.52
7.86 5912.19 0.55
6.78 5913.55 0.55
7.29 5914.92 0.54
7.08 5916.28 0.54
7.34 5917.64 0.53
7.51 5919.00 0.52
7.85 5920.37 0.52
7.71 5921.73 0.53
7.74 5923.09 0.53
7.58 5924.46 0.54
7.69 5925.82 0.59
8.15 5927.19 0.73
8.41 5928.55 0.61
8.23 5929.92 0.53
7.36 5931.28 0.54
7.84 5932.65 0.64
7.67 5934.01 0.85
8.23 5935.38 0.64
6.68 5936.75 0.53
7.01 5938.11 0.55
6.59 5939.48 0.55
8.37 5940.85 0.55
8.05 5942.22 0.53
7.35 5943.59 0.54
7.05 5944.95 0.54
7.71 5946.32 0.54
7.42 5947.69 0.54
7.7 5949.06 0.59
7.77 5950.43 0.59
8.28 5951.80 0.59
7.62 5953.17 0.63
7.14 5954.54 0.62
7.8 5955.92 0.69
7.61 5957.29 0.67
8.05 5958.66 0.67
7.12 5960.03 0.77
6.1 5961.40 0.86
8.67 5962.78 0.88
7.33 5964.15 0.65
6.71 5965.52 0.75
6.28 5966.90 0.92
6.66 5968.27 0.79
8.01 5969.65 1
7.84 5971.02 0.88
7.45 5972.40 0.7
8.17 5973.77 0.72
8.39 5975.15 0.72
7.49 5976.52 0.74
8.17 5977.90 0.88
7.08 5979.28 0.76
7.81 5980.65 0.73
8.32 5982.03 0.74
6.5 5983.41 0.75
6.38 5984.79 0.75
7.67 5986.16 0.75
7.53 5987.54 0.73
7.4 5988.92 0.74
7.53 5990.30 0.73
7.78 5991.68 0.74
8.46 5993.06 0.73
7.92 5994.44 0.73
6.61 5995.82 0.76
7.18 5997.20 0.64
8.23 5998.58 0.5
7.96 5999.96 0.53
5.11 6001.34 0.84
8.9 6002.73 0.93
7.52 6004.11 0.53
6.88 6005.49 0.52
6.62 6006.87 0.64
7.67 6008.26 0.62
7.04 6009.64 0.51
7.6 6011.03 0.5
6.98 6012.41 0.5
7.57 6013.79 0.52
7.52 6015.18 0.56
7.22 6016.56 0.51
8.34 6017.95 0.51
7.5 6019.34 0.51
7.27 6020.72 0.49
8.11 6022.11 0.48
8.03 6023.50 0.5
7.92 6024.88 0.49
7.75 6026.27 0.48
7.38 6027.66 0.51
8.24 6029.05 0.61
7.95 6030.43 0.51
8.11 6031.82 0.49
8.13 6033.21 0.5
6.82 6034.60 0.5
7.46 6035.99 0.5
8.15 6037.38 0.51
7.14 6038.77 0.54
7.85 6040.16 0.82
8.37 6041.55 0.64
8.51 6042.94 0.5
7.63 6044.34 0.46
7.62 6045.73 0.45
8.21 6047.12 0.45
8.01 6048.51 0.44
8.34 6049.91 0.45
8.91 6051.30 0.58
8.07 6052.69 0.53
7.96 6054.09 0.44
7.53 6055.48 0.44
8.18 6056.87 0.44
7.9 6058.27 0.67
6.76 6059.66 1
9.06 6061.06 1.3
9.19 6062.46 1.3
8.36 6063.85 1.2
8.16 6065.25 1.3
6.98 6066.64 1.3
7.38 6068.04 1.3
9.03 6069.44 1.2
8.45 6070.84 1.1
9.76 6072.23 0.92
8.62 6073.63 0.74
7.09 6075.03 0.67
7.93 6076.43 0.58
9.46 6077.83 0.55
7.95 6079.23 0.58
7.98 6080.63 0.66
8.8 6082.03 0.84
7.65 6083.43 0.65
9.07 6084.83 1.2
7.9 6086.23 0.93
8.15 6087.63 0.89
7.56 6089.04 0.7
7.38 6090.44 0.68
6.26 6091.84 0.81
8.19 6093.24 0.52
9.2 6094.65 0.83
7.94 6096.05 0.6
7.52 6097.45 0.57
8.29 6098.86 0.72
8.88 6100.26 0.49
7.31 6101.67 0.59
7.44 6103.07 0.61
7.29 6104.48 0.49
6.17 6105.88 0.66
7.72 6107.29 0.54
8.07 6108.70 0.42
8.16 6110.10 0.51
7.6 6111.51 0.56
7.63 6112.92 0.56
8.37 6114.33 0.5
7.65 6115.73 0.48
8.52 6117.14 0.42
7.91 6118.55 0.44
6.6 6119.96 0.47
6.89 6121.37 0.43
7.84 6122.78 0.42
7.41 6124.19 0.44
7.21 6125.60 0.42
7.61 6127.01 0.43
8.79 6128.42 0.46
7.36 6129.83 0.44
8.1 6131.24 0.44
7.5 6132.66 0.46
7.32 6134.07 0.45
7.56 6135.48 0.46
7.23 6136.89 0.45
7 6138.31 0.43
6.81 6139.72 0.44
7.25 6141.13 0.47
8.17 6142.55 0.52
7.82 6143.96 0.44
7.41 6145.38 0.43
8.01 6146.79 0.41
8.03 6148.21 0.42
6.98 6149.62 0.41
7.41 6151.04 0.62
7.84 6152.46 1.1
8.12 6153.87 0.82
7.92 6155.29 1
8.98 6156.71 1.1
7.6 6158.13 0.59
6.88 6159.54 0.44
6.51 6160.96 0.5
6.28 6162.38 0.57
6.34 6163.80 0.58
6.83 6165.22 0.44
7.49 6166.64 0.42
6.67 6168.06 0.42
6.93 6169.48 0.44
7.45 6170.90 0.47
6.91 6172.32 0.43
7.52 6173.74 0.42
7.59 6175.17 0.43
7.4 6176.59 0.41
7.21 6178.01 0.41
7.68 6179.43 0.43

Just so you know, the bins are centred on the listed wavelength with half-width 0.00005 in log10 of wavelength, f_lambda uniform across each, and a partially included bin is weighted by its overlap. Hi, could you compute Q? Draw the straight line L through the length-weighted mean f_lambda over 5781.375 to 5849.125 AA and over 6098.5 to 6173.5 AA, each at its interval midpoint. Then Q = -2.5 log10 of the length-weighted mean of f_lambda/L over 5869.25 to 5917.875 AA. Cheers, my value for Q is 0.08 mag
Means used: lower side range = 7.65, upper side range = 7.51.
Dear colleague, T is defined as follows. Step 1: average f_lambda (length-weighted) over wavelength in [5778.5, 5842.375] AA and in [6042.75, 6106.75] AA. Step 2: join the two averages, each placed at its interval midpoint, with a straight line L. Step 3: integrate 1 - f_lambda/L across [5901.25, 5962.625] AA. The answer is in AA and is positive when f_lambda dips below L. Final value 2.37 AA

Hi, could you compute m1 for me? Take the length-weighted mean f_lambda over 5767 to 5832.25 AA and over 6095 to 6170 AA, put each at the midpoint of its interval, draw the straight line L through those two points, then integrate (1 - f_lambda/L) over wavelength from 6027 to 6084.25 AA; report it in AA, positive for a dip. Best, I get -3.9 AA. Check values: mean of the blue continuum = 7.62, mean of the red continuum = 7.54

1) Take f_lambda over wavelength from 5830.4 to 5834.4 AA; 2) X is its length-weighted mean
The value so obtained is 7.62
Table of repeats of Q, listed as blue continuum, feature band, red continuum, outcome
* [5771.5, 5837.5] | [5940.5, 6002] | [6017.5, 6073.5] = 0.052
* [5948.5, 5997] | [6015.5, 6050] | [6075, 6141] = -0.029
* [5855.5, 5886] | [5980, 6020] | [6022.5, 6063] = 0.054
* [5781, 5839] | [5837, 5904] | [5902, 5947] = 0.031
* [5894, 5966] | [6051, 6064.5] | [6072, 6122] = -0.052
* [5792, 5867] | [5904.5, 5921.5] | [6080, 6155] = 0.061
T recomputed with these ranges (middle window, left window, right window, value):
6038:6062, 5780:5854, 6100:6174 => -1.5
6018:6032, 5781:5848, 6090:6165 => -0.4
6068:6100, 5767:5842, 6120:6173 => -3.2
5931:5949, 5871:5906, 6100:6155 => -0.9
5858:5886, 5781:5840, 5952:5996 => 1.2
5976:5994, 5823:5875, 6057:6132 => 0.5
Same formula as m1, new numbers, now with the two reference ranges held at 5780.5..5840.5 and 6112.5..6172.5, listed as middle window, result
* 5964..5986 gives 0.4 AA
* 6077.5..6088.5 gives -1.2 AA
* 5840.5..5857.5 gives -0.5 AA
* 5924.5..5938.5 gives -0.3 AA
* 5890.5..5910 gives 1.9 AA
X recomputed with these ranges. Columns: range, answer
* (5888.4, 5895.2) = 6.36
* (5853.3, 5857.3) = 7.85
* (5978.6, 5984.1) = 7.43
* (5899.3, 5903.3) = 7.8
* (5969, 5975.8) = 7.97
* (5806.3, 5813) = 7.83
